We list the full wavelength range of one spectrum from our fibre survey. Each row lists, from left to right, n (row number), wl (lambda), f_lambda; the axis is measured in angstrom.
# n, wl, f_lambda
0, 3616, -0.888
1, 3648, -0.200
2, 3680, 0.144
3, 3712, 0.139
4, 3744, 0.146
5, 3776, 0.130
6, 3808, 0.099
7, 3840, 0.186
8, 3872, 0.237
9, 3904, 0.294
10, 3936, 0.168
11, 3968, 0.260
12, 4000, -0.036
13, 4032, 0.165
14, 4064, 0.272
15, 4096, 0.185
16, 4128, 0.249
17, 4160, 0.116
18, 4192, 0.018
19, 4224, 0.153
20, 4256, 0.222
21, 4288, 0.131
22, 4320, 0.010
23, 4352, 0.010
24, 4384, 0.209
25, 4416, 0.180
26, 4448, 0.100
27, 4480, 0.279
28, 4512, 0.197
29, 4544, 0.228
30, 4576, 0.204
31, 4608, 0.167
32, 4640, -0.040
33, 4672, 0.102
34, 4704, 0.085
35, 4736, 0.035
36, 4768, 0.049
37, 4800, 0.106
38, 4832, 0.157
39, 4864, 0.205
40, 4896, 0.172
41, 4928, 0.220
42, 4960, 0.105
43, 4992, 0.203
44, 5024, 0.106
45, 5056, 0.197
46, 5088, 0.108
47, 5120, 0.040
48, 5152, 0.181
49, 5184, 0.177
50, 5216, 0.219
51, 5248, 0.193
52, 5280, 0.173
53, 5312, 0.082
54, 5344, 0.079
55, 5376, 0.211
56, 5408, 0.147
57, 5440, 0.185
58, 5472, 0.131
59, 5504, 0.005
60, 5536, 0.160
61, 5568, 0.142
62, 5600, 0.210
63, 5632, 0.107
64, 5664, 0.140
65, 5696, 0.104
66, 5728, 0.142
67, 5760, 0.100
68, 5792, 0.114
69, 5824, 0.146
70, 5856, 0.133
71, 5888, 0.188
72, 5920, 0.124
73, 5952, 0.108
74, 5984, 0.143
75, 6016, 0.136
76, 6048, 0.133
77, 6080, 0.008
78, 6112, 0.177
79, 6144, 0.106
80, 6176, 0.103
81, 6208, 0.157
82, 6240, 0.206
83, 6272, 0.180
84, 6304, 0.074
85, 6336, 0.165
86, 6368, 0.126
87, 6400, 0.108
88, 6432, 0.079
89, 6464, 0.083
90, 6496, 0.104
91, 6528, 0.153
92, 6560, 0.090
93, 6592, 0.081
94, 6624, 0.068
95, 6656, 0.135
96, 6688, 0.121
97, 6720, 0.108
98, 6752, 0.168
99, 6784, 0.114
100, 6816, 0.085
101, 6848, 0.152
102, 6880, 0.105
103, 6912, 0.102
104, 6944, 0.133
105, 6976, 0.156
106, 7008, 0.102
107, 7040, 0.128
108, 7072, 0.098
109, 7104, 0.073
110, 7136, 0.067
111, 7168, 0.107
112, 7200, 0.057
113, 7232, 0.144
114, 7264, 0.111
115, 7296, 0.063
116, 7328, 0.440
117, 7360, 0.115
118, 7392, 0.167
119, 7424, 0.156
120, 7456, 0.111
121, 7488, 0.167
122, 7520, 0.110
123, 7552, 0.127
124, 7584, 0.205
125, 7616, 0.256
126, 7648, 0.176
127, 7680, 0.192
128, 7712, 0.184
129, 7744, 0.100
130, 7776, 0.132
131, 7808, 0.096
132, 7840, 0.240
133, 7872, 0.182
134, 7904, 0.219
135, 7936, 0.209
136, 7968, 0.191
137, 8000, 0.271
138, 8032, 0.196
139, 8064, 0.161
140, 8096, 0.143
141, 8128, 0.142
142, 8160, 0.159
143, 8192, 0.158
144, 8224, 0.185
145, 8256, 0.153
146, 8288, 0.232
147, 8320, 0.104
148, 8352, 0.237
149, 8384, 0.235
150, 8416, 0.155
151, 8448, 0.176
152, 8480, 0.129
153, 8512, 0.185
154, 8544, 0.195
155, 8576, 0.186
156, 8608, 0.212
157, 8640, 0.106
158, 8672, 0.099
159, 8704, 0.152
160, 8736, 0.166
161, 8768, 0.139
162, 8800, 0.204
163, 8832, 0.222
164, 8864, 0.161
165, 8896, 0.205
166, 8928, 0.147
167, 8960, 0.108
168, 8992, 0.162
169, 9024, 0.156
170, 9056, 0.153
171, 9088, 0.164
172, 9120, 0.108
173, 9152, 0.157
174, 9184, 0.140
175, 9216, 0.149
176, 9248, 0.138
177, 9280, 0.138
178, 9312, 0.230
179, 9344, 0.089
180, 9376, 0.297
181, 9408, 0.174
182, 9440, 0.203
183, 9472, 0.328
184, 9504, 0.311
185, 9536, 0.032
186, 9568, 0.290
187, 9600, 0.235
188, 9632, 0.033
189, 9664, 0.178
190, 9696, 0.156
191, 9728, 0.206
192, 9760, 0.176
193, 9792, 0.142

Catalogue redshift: 0.96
